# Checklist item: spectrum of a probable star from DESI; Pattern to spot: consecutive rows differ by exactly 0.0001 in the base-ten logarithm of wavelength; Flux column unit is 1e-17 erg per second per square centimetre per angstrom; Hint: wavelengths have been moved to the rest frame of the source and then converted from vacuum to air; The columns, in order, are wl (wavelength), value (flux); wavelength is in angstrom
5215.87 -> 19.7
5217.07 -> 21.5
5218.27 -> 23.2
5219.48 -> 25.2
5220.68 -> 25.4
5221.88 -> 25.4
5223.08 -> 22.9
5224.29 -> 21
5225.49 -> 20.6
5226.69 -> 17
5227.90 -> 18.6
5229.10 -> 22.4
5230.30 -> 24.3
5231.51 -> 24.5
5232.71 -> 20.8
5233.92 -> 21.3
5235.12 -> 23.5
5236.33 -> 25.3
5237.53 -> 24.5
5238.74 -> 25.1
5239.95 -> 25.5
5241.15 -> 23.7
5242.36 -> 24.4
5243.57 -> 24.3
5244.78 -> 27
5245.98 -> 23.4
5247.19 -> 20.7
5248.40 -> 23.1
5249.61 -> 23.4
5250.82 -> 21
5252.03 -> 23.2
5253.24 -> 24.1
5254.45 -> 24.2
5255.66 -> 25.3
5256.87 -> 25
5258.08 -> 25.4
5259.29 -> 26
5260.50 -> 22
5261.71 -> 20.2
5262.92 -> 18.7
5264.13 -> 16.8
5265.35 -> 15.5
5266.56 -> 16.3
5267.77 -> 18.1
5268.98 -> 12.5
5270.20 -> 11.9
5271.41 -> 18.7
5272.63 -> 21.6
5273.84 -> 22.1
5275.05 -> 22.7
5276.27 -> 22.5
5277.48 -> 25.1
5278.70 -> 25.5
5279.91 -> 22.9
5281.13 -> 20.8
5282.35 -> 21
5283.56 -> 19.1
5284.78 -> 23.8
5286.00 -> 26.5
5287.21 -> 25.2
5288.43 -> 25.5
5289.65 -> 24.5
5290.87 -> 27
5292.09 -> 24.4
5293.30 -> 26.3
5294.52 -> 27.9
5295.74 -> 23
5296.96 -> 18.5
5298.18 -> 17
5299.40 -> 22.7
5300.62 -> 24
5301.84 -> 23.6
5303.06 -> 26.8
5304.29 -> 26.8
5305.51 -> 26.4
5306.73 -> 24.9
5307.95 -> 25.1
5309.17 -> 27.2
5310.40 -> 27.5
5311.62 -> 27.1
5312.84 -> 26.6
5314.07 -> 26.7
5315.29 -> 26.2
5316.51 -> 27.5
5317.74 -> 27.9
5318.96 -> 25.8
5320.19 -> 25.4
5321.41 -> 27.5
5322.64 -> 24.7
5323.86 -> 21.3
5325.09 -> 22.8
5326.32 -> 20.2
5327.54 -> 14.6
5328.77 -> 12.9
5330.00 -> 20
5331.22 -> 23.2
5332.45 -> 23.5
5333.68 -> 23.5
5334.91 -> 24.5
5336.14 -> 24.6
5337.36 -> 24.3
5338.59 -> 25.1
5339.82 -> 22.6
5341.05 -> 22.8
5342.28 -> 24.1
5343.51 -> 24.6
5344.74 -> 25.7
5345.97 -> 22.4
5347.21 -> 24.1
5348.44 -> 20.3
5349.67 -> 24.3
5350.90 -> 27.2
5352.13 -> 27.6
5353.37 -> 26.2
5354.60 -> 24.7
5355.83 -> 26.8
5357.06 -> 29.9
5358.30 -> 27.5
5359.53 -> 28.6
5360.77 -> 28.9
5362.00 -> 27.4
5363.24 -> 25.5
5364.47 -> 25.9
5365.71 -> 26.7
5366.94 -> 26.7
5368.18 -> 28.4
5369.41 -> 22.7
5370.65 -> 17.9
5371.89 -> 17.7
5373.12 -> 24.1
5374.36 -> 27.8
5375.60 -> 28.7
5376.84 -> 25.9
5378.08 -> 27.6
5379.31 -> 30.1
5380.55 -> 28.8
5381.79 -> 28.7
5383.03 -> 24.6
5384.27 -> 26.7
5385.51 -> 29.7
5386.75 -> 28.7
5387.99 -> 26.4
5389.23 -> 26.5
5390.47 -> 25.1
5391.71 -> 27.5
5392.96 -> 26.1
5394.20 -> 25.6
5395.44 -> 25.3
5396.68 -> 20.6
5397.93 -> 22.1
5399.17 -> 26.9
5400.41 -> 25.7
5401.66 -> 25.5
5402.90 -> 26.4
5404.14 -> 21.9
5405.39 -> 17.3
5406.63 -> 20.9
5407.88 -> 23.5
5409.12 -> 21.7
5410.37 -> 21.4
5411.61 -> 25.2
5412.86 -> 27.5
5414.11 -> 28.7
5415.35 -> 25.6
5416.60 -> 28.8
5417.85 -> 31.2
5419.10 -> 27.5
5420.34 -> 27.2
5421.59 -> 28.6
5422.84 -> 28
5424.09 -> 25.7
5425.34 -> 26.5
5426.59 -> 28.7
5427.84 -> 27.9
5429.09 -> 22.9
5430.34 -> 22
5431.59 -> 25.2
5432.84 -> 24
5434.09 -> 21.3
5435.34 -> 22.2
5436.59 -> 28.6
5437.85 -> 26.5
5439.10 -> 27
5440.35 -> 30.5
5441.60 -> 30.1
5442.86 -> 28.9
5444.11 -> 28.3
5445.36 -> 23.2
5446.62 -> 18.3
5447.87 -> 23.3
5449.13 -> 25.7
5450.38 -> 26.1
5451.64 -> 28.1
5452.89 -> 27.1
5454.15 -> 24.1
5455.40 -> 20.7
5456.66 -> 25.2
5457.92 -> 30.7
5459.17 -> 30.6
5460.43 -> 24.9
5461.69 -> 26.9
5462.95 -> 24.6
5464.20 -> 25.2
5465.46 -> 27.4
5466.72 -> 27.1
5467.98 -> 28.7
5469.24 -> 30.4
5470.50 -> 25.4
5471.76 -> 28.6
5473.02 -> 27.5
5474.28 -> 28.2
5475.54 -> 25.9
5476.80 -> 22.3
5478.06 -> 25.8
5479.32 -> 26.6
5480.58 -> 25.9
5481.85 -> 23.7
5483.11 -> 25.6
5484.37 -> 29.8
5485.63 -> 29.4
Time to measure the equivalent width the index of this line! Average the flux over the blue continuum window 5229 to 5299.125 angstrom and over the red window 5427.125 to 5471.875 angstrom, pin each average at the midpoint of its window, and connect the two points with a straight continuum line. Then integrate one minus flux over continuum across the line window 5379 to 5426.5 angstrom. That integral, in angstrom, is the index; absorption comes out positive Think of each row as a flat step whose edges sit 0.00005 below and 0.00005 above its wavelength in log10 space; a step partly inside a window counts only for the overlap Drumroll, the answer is -1.46 angstrom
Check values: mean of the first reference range 22.5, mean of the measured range 25.9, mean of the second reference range 26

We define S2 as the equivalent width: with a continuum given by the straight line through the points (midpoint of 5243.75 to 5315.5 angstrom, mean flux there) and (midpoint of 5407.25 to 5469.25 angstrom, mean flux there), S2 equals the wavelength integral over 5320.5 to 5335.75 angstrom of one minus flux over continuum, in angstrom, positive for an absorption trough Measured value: 1.5 angstrom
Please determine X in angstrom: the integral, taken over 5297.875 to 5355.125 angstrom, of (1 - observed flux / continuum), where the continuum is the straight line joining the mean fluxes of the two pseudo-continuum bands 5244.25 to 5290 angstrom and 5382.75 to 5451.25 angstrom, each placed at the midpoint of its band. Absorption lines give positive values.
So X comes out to -2.1 angstrom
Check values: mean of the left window 21.9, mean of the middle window 24.2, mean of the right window 25.6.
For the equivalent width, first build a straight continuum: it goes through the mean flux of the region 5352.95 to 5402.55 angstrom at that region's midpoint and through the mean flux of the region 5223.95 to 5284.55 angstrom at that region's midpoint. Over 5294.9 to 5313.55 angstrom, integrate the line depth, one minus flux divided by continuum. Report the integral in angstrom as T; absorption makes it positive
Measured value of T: -0.72 angstrom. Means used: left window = 21.9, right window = 26.2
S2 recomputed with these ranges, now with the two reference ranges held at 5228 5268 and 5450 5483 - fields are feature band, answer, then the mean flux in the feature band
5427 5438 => 0.6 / 24.5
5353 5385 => -2.0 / 26.3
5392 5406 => 0.7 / 24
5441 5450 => 0.2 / 25.4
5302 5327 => -1.9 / 25.6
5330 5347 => 0.3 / 23.8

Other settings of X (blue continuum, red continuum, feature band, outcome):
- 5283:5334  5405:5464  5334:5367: -1.13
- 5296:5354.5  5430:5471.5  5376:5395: -1.68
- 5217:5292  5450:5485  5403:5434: 0.39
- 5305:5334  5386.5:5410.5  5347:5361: -1.26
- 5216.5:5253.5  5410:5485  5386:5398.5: 0.02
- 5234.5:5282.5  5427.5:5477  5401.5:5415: 0.83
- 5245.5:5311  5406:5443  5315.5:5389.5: -1.83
